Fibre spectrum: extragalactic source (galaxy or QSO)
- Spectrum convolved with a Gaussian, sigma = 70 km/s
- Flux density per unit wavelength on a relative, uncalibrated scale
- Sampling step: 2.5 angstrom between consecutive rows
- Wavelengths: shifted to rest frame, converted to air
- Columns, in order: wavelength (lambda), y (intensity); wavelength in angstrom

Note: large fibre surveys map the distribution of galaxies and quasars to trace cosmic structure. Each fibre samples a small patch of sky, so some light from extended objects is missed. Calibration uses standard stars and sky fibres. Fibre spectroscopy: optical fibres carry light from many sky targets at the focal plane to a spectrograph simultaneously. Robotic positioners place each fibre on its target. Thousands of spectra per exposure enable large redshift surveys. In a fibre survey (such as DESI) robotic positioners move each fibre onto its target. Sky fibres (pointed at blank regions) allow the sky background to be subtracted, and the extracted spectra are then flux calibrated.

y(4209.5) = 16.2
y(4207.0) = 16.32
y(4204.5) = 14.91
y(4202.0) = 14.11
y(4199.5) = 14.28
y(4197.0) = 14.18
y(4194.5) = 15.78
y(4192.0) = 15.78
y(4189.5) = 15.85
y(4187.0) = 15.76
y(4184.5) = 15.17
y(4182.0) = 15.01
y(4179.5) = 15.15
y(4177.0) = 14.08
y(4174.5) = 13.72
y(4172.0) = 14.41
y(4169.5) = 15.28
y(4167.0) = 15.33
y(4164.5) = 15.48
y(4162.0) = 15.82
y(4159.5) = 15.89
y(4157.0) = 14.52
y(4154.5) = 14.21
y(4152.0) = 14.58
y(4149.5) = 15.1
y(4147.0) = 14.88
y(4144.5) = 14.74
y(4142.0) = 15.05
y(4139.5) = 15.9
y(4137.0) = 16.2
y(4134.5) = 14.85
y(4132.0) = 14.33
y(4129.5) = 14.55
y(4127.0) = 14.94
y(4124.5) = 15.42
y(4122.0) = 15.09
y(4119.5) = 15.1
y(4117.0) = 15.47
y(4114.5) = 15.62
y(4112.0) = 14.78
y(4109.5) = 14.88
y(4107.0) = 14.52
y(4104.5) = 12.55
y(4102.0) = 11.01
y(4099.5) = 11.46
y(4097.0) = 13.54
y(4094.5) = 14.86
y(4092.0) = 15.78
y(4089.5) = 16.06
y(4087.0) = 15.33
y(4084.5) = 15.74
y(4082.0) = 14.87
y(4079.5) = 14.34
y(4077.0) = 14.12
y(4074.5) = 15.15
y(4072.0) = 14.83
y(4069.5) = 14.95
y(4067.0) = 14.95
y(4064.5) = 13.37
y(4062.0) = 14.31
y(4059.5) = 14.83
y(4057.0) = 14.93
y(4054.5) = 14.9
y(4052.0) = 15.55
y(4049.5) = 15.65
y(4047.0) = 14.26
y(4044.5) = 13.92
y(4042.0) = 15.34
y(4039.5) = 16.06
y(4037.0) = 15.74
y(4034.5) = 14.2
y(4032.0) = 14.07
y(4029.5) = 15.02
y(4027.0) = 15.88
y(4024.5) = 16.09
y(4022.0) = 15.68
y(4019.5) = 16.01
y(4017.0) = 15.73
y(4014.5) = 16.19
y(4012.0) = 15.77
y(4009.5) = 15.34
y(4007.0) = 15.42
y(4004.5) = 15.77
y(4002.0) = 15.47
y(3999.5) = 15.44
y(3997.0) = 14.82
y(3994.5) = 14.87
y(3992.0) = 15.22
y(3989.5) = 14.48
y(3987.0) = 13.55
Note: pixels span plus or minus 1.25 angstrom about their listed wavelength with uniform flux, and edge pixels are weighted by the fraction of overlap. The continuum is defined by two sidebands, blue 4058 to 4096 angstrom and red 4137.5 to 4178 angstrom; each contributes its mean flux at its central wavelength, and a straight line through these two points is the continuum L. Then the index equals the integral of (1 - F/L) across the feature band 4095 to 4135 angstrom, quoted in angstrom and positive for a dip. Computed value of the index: 1.8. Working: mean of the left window 14.9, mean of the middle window 14.3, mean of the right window 15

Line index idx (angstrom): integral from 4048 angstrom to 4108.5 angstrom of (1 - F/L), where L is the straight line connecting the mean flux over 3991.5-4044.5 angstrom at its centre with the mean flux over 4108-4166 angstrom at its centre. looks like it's 3.0 angstrom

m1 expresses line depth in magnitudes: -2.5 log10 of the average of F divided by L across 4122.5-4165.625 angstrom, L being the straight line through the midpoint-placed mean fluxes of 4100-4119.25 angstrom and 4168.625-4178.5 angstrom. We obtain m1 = -0.06 mag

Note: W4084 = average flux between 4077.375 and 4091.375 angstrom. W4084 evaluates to 15.2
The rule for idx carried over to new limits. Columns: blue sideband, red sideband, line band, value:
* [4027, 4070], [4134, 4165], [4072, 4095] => -0.3 angstrom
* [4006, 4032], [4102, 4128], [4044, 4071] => 0.9 angstrom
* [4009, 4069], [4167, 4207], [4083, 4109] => 1.7 angstrom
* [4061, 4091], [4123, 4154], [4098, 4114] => 1.7 angstrom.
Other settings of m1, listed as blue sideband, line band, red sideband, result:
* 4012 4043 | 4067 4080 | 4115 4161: 0.043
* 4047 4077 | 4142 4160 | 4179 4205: 0.013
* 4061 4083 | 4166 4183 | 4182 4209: 0.030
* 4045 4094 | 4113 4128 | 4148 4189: -0.023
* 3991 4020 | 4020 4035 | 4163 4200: 0.013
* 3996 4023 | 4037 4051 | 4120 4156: 0.023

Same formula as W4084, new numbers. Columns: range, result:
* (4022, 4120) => 14.7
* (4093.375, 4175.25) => 14.7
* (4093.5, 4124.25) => 14.1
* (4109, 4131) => 15.1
